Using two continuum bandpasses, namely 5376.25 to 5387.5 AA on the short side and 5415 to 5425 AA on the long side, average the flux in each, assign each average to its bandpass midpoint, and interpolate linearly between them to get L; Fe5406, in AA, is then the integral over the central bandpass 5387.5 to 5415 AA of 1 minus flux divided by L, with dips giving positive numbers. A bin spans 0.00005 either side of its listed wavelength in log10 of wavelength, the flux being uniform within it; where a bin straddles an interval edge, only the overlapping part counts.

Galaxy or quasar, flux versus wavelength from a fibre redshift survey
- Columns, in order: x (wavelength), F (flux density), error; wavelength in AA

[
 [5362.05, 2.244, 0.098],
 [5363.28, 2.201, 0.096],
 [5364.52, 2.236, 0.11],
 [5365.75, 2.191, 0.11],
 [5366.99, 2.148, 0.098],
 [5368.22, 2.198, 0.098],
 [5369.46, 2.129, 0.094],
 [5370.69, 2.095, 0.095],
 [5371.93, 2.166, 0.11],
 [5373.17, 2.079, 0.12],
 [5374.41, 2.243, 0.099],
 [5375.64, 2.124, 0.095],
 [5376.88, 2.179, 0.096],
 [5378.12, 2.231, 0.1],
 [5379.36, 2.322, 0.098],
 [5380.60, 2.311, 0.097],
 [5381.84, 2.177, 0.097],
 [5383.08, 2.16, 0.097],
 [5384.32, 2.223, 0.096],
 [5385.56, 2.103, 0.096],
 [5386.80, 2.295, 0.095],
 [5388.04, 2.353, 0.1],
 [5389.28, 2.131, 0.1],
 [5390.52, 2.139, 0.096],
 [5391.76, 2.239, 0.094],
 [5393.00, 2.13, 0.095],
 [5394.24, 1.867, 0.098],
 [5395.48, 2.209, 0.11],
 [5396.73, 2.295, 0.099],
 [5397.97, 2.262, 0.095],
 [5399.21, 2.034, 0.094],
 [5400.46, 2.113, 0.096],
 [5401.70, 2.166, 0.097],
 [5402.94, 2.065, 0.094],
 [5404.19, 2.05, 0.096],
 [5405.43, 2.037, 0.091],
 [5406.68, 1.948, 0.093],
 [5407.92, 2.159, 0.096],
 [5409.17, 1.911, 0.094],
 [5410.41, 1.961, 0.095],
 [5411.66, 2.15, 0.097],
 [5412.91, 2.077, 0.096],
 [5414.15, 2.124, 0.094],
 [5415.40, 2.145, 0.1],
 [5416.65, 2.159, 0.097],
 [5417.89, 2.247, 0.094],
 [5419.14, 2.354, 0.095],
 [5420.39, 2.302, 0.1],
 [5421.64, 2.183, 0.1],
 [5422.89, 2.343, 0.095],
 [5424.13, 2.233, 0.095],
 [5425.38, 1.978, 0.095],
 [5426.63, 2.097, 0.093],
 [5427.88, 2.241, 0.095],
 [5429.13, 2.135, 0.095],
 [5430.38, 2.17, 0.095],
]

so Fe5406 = 1.5 AA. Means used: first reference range 2.22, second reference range 2.24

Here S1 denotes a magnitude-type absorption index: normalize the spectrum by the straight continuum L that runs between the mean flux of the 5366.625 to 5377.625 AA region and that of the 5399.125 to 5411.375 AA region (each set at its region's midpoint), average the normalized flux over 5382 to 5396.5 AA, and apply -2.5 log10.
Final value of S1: -0.04 mag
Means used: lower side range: 2.15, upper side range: 2.05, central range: 2.17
